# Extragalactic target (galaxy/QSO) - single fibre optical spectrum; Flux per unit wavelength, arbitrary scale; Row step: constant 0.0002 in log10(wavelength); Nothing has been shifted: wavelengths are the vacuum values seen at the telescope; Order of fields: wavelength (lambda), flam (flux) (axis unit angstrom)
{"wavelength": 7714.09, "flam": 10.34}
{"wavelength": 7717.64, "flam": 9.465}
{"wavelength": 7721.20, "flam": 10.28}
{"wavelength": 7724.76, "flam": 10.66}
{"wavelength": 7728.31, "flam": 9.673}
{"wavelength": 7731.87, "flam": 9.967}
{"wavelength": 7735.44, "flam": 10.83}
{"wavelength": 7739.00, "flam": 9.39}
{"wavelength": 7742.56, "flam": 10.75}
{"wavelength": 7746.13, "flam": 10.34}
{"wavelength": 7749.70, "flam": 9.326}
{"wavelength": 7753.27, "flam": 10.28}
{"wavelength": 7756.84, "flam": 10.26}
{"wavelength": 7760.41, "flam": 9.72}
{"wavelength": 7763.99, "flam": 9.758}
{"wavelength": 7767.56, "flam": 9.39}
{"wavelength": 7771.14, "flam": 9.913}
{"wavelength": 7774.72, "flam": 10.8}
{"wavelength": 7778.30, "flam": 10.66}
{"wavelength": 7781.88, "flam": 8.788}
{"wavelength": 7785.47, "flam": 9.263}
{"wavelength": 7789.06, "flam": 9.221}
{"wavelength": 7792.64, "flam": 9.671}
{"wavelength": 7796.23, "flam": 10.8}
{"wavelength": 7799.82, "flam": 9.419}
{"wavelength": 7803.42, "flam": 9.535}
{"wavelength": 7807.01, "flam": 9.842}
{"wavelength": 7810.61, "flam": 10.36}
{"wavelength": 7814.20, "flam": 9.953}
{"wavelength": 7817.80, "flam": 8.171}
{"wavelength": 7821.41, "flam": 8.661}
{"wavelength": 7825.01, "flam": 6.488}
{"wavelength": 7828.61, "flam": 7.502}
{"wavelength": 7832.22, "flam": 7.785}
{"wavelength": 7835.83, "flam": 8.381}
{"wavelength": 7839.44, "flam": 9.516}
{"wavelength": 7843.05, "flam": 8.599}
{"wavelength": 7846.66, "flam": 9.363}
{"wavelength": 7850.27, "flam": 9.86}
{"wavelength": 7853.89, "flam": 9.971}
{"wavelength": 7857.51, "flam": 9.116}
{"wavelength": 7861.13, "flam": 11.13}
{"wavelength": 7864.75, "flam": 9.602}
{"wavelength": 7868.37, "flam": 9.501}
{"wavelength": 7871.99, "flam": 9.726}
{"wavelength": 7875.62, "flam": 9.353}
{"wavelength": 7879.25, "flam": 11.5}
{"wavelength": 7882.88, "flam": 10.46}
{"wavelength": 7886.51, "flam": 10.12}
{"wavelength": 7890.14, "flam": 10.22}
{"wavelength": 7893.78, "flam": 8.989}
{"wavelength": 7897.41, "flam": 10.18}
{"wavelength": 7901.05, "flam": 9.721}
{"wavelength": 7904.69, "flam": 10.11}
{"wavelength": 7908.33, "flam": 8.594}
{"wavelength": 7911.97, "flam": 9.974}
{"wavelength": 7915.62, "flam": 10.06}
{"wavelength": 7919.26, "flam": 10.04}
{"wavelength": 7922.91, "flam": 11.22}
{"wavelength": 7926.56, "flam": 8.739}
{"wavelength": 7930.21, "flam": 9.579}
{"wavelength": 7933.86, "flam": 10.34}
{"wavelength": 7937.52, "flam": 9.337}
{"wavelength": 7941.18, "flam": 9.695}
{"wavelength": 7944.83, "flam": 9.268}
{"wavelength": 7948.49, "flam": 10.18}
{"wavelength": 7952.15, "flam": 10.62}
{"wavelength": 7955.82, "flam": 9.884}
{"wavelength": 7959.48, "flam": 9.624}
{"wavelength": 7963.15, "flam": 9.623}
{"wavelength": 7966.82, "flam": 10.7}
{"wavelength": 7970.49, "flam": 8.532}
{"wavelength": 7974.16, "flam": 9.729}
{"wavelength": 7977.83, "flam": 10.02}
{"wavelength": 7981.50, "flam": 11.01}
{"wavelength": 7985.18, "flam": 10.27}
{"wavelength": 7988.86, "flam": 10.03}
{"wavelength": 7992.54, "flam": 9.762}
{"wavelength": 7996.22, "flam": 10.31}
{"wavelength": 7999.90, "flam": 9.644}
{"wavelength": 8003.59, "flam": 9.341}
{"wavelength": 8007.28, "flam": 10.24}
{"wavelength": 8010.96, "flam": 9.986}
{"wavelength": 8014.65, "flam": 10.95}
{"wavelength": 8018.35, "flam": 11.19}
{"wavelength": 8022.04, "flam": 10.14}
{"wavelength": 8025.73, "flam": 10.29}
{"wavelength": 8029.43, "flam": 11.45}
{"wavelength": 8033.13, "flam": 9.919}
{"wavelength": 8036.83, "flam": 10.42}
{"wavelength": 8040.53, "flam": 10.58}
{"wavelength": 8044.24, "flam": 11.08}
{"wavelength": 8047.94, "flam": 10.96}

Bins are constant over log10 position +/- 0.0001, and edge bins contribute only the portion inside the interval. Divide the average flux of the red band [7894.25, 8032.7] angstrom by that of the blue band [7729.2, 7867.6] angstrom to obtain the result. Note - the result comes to 1.05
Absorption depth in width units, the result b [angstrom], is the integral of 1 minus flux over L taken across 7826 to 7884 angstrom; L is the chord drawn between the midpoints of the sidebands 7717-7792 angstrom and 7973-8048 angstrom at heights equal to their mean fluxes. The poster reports 4.0 angstrom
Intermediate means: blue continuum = 9.94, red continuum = 10.3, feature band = 9.41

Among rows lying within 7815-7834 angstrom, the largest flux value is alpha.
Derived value 8.661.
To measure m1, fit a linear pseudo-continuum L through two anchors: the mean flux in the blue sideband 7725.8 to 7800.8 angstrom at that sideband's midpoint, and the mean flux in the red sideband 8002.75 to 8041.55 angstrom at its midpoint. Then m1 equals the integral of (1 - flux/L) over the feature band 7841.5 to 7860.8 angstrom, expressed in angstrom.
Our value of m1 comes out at 1.1 angstrom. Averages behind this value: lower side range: 9.93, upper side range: 10.4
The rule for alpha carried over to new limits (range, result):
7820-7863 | 11.13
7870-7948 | 11.5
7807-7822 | 10.36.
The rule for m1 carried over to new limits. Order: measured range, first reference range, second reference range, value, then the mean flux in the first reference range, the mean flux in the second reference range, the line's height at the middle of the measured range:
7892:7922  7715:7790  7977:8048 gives 1.3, 9.95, 10.4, 10.2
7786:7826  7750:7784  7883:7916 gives 2.2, 9.92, 9.8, 9.88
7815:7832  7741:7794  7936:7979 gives 3.4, 9.87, 9.77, 9.84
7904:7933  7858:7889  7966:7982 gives 0.6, 10.1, 9.87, 10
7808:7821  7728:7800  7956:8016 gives 0.7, 9.93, 9.98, 9.94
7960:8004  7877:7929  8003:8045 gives 1.6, 9.98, 10.5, 10.3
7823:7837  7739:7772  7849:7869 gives 3.4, 9.94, 9.88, 9.9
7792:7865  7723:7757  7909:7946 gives 5.6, 10.1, 9.8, 9.98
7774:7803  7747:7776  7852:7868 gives 0.4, 9.93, 9.91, 9.92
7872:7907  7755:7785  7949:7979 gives -0.6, 9.88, 9.85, 9.86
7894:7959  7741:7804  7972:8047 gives 2.2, 9.89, 10.3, 10.2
